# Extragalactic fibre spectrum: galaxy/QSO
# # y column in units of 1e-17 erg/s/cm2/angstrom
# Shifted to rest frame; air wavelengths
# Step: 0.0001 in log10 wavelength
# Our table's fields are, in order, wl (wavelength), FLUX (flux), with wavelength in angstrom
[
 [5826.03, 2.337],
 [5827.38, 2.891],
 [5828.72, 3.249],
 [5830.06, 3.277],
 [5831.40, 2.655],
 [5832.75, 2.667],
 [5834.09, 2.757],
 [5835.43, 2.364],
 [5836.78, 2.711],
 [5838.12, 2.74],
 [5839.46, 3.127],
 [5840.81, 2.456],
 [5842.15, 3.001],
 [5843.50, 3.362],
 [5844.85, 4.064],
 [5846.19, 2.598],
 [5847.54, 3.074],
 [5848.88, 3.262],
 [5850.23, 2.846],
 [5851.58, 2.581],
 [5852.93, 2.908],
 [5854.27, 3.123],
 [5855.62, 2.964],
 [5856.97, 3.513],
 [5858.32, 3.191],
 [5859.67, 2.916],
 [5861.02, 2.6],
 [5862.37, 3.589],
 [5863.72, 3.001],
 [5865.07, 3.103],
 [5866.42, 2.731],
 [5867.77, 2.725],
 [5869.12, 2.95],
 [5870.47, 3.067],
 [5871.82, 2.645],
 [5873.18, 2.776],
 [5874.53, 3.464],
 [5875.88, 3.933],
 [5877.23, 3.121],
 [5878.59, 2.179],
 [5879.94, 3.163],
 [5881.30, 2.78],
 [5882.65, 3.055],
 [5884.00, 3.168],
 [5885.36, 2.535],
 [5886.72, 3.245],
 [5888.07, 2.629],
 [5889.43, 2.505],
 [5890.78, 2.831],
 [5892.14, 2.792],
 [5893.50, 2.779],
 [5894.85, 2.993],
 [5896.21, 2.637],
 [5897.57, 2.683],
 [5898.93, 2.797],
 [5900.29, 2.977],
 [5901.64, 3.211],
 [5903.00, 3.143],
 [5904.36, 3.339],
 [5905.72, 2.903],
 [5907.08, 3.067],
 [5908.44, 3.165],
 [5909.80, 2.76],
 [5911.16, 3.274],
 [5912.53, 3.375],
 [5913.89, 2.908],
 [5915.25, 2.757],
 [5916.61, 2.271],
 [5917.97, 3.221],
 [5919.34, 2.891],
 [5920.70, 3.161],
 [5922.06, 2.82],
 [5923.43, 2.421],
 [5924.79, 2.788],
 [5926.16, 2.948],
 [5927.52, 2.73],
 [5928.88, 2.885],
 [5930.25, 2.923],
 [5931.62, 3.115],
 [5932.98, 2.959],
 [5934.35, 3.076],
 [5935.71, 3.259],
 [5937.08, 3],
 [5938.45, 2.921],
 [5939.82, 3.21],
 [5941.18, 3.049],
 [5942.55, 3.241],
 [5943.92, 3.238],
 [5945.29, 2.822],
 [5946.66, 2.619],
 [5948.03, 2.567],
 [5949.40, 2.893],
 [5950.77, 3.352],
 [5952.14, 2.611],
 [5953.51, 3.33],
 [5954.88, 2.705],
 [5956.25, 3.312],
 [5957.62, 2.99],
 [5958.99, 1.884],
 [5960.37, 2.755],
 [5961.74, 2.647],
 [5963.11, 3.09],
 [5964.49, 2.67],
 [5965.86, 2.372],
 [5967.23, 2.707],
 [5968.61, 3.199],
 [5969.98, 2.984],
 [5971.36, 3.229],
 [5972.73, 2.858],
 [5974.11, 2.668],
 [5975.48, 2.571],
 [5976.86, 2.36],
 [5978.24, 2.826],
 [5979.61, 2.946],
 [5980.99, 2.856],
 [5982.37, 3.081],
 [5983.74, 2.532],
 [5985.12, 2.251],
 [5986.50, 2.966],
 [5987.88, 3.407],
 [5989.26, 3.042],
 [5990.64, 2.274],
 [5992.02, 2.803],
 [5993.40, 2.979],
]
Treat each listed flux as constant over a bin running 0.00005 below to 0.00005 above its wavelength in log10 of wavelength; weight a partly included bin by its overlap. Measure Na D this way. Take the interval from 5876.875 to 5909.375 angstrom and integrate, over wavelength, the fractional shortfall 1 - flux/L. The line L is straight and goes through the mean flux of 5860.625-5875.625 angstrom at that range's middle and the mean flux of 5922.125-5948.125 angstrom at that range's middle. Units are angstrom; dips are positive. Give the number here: 0.9 angstrom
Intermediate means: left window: 3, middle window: 2.9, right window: 2.94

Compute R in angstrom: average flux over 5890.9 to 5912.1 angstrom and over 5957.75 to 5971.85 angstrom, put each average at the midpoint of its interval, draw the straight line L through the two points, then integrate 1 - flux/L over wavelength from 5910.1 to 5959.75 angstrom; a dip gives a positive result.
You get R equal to -1.3 angstrom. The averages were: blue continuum 2.97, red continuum 2.76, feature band 2.93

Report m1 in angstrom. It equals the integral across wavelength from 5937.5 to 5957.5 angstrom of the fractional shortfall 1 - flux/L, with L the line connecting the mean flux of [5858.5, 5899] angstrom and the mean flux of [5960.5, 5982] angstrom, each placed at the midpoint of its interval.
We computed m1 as -1.1 angstrom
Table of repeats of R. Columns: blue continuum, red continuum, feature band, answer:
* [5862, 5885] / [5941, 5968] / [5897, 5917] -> -0.31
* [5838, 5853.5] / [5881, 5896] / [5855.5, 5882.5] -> -0.95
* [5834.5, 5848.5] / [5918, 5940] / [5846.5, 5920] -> -0.33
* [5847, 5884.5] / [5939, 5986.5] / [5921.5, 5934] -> 0.22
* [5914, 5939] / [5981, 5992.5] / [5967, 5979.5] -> -0.05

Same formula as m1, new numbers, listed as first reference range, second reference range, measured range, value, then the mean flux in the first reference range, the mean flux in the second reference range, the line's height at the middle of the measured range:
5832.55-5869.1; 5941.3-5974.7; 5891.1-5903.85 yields 0.1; 2.97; 2.87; 2.92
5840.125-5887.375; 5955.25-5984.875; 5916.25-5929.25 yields 0.3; 3.02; 2.78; 2.89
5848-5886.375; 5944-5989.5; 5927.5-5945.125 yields -1.1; 3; 2.82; 2.88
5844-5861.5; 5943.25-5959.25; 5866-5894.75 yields 0.9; 3.06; 2.89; 3.01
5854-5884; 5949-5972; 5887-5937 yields 0.5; 3.03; 2.87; 2.95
